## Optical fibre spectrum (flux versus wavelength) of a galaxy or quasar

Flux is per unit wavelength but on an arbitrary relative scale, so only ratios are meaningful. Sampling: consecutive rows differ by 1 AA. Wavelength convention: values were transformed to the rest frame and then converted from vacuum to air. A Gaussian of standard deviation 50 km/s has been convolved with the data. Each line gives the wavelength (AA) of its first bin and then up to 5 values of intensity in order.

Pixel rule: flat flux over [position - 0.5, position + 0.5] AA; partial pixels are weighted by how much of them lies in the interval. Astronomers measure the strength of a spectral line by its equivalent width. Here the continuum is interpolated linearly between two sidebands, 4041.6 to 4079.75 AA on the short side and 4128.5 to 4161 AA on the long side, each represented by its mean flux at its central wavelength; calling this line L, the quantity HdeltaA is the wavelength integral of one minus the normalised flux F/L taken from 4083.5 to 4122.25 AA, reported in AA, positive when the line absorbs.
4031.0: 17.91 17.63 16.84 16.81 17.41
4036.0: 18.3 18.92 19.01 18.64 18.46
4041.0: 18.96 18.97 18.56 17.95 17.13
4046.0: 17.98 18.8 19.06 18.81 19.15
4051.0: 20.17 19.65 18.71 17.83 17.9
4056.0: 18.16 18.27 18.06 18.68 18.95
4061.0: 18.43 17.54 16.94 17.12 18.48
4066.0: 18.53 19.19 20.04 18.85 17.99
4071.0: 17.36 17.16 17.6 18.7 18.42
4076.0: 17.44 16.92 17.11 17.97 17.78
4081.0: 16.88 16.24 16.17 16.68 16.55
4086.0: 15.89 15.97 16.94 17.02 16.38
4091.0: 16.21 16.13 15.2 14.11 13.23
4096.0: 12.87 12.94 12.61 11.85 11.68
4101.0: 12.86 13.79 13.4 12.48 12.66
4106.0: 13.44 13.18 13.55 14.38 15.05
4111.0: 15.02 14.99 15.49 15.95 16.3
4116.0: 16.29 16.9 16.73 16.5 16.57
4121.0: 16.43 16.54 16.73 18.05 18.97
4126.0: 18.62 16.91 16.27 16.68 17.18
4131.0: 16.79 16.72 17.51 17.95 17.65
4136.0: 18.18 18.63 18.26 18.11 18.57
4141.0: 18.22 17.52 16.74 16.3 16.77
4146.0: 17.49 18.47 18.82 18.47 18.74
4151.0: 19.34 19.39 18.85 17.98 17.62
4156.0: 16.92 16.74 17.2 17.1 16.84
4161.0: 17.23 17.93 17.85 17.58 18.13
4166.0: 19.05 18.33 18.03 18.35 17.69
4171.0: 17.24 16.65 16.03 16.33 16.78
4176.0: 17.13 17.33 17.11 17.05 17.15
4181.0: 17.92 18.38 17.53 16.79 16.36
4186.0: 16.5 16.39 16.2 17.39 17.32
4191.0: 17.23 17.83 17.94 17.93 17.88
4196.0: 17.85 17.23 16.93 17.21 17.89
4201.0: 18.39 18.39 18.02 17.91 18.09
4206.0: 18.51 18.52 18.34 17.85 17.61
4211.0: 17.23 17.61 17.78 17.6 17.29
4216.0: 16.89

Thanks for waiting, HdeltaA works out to 6.7 AA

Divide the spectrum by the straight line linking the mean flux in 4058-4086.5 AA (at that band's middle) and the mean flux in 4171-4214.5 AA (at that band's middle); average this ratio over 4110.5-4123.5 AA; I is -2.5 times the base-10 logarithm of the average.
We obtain 0.09 mag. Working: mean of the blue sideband 17.7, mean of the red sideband 17.4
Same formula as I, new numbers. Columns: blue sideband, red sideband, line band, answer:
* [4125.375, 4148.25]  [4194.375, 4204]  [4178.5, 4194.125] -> 0.03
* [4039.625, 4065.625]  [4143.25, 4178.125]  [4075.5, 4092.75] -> 0.09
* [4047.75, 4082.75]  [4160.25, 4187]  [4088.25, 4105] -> 0.27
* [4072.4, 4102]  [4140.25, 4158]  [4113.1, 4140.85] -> -0.01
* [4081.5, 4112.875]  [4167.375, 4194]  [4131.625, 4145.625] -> -0.12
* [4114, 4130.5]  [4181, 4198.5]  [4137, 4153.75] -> -0.07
